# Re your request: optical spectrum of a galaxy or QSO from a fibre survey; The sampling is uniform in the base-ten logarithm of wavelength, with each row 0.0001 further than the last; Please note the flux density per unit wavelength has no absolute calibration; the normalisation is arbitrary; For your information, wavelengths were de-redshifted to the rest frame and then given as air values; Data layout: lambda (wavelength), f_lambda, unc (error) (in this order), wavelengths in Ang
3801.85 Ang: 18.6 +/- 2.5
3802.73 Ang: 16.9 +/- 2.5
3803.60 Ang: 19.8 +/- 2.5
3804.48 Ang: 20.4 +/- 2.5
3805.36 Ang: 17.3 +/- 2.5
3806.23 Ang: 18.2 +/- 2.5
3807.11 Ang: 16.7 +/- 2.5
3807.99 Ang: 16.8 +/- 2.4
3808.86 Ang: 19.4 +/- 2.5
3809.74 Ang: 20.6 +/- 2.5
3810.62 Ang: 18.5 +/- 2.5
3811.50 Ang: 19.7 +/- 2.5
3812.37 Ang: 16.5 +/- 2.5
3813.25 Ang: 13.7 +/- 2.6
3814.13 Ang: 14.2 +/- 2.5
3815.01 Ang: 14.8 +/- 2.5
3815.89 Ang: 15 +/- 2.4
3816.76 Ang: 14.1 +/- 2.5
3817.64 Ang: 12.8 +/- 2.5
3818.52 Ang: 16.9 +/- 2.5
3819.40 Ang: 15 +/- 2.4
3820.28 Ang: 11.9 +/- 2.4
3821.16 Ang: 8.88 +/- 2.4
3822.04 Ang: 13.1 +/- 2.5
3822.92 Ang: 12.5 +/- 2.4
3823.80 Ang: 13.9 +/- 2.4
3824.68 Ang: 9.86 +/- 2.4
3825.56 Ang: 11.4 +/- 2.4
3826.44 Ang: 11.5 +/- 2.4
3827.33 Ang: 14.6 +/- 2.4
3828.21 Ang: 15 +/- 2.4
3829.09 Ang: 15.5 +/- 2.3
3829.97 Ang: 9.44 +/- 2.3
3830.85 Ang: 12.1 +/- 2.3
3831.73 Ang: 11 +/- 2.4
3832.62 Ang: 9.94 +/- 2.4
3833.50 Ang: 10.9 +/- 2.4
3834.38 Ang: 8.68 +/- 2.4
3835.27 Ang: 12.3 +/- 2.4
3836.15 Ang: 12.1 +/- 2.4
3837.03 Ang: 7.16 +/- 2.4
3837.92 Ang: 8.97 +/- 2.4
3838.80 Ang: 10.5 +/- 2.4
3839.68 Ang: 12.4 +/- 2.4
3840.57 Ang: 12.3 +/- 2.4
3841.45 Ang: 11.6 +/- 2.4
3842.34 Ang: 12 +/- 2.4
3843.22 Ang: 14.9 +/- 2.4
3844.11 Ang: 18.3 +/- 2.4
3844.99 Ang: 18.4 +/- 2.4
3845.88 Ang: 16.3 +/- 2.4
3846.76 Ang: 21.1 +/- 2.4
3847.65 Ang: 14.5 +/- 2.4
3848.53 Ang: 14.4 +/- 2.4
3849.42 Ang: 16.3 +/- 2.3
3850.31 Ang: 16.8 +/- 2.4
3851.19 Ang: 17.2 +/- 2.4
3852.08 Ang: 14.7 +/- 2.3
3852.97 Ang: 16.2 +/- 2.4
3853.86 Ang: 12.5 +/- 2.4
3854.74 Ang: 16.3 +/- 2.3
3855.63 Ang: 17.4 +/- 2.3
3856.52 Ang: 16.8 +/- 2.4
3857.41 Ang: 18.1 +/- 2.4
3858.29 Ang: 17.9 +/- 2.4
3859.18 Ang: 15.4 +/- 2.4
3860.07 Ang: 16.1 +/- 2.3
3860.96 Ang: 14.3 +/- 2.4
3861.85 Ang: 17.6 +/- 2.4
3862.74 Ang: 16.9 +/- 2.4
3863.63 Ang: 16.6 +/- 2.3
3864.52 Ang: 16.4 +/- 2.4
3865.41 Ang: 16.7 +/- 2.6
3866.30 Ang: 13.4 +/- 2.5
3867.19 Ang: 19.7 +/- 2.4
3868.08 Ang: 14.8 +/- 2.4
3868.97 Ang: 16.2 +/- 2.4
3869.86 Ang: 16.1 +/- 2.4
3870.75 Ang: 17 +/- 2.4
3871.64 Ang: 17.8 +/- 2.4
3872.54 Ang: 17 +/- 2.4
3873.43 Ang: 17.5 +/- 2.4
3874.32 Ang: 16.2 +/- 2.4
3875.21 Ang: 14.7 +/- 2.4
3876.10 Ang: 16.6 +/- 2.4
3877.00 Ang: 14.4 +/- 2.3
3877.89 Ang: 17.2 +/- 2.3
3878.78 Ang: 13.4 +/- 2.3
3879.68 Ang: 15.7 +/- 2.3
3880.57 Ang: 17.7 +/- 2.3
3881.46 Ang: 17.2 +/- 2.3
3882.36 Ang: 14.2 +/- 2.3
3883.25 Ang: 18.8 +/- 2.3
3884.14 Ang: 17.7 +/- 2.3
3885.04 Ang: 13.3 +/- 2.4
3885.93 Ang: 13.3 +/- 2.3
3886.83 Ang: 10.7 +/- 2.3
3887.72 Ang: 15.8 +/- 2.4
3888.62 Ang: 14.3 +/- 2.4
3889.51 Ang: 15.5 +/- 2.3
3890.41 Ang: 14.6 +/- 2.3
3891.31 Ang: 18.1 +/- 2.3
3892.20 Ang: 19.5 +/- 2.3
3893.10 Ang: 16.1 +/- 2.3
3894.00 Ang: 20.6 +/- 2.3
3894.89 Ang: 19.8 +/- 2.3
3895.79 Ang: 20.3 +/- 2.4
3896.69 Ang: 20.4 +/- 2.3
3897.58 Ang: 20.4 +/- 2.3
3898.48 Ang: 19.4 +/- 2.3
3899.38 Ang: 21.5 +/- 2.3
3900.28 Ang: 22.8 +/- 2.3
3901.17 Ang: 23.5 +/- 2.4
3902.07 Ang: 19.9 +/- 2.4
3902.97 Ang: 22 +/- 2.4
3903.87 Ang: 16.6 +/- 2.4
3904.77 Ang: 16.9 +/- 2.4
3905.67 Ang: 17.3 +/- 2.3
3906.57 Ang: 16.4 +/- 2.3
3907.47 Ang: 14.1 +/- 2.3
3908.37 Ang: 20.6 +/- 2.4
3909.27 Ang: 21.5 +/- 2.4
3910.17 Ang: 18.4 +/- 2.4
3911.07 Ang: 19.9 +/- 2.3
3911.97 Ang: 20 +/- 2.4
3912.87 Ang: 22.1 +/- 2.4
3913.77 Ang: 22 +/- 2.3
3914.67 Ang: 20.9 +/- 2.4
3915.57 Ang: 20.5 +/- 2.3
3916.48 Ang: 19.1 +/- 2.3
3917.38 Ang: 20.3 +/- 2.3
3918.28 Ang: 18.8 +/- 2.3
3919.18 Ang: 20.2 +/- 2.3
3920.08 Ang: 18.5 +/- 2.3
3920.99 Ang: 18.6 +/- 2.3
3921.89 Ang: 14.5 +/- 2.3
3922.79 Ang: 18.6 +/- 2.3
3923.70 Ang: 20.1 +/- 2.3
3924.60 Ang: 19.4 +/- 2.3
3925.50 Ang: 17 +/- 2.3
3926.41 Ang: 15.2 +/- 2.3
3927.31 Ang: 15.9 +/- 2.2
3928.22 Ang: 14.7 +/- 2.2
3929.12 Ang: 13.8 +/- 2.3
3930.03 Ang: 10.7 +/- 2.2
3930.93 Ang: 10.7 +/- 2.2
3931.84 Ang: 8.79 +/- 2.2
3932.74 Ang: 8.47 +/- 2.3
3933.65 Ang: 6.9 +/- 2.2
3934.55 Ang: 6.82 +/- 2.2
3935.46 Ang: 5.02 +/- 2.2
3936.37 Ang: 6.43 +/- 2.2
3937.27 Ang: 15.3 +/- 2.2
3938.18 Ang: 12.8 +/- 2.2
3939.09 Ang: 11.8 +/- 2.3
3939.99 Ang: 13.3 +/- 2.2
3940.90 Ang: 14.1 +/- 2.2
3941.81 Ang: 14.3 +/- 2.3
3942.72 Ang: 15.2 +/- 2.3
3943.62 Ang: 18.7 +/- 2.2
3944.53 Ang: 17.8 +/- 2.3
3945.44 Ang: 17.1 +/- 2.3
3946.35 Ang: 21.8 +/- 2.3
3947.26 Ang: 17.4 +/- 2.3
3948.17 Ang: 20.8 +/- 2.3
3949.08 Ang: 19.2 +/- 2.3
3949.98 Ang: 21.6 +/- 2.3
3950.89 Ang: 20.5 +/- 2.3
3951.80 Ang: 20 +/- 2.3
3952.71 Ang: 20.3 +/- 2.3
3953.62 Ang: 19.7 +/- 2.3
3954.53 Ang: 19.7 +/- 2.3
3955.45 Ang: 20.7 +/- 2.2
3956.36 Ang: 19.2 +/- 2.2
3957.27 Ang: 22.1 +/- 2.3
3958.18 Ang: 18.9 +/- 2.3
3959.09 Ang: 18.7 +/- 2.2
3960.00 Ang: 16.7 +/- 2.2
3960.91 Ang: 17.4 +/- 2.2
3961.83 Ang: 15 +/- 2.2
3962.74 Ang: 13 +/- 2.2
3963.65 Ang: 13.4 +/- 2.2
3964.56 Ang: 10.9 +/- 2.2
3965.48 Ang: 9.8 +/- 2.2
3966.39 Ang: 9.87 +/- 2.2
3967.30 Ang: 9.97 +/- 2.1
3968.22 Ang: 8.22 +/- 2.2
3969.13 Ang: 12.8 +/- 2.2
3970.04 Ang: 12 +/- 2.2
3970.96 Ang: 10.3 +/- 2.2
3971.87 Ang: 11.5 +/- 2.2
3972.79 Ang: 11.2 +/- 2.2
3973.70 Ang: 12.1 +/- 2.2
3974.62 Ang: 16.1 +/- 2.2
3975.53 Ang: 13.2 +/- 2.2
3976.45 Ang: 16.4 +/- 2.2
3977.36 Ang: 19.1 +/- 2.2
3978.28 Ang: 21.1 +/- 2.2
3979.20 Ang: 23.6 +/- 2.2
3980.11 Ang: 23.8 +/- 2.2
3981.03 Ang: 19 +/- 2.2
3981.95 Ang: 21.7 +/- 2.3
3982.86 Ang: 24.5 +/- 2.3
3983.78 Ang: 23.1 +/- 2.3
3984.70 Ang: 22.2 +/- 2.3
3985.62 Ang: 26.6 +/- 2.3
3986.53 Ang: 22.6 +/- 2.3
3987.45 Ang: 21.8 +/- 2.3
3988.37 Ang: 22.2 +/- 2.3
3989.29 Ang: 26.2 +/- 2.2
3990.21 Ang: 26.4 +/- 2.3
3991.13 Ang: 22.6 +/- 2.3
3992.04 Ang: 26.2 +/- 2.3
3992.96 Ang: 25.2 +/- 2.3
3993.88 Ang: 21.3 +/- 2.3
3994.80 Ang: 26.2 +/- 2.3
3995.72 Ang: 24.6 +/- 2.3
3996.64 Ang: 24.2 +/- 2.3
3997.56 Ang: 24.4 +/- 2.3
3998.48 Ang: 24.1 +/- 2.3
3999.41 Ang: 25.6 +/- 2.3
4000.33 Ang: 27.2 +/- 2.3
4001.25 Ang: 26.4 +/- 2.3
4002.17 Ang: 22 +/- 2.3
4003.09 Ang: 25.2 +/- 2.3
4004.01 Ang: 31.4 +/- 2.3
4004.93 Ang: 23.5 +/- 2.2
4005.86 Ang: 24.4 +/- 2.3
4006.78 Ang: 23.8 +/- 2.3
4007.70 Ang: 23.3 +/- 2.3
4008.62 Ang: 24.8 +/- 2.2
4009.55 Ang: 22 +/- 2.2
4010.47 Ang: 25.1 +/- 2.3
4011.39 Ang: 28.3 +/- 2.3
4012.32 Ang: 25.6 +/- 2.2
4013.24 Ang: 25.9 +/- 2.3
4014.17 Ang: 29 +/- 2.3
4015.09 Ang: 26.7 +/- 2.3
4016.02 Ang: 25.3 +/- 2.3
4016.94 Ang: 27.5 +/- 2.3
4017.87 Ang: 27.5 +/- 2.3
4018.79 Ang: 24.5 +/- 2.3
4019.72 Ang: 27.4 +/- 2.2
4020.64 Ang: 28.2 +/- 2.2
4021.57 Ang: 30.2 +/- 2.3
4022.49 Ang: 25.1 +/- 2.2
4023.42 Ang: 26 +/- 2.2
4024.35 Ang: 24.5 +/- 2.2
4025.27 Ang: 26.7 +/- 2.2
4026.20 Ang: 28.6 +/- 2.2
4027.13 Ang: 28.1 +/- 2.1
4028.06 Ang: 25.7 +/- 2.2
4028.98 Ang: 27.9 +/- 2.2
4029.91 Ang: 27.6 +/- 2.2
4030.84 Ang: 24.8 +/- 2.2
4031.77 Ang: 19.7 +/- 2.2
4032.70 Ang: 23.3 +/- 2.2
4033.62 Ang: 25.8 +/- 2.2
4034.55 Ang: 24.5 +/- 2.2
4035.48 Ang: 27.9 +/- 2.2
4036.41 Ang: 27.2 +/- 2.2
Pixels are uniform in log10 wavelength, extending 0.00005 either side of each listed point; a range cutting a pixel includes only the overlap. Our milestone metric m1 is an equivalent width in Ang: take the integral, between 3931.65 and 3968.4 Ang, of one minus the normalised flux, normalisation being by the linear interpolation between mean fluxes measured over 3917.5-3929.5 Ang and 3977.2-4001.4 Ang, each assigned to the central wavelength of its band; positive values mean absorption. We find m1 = 8.9 Ang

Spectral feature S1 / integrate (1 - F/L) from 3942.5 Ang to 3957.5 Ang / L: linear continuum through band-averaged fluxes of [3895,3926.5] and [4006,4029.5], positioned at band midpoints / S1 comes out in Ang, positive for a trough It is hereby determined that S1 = 1.64 Ang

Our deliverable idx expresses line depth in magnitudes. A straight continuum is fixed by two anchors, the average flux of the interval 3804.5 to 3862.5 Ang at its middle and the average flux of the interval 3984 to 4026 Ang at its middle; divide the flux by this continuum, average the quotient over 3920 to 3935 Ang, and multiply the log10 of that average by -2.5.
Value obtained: 0.41 mag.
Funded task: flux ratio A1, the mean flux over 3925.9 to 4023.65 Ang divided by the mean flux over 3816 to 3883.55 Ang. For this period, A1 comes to 1.33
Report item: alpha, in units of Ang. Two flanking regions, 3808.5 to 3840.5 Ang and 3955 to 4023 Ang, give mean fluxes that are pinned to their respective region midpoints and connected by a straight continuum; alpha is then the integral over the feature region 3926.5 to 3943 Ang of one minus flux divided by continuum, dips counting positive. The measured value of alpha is 6.4 Ang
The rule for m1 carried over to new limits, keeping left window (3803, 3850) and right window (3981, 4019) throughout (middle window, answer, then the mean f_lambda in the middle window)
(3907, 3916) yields -0.3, 20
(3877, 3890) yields 1.8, 15.3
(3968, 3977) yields 4.1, 12.6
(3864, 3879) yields 0.7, 16.2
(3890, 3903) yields -0.9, 19.9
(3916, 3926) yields 0.7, 18.6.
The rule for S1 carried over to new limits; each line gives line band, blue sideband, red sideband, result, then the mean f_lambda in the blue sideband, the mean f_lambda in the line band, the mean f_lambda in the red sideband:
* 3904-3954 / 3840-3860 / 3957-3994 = 1.8 Ang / 15.9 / 16.6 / 18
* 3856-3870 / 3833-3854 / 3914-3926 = -1.2 Ang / 13.8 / 16.5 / 19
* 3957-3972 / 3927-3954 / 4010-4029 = 3.9 Ang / 14.7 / 13.5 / 26.8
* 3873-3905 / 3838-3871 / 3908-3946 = -3.3 Ang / 15.7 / 17.4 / 15.8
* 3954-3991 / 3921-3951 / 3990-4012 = 5.2 Ang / 14.7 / 17.6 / 24.9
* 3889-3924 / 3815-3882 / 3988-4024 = -1.2 Ang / 14.6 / 19.2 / 25.5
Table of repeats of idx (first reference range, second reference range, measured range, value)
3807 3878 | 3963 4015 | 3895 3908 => -0.13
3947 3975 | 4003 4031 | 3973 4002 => -0.08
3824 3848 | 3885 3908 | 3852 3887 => -0.04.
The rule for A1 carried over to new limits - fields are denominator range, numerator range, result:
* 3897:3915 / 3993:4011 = 1.25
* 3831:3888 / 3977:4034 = 1.66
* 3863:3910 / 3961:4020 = 1.23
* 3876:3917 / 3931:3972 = 0.82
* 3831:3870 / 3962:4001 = 1.31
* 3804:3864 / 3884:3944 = 1.13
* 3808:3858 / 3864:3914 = 1.24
